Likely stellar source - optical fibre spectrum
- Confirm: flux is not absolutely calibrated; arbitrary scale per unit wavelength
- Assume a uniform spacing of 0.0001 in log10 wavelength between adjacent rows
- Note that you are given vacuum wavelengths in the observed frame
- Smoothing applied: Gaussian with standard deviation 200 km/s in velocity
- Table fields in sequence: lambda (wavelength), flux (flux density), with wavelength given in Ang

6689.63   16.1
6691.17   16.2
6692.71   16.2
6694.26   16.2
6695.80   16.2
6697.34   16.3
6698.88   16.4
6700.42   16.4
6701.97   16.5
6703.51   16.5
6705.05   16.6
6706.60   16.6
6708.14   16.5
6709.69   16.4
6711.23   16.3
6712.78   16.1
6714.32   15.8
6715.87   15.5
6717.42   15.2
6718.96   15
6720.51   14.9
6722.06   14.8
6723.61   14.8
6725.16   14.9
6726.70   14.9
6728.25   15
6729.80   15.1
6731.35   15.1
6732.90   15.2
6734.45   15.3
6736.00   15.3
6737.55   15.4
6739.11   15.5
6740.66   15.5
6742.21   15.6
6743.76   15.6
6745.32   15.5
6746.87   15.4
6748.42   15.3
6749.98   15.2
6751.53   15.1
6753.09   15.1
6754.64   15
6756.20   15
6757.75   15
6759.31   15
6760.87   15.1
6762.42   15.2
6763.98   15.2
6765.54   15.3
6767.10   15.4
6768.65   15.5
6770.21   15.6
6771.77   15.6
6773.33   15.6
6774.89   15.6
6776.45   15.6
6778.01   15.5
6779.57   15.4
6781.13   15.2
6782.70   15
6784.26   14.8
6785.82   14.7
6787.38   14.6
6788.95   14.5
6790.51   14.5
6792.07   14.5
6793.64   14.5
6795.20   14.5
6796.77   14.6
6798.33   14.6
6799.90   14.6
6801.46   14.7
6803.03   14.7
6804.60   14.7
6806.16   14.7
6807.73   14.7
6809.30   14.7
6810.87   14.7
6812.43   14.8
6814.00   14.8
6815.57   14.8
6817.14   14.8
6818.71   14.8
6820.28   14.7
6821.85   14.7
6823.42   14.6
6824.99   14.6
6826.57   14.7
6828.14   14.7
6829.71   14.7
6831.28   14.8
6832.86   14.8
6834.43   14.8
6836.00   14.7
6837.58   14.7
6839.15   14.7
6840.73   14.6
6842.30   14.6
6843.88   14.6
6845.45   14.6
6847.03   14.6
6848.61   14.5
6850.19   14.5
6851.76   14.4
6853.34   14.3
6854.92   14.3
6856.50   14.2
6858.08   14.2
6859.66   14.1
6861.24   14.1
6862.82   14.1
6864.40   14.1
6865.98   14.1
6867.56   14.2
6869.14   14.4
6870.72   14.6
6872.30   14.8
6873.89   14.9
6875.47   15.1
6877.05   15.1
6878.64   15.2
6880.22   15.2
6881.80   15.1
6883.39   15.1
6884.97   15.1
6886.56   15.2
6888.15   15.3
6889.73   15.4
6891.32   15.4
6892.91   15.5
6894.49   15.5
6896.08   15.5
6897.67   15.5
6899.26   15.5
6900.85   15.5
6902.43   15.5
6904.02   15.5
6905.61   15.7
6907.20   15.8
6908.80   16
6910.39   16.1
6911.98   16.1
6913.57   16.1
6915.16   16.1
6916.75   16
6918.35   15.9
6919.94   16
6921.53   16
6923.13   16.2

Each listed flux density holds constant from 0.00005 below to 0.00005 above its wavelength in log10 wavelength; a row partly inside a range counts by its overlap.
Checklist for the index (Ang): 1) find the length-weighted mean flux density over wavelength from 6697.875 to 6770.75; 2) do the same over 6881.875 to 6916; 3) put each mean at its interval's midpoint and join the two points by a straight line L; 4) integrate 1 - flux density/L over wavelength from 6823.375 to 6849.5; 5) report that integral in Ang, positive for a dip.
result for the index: 1.5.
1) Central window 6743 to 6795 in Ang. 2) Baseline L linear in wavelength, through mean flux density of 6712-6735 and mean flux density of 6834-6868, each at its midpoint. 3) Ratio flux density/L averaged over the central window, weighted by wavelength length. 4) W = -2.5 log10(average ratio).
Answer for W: -0.02 mag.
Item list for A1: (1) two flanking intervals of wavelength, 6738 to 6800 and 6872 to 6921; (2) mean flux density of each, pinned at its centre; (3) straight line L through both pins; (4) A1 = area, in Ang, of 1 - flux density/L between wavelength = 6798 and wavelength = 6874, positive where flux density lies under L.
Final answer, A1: 3.78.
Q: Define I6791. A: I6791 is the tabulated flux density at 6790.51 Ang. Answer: 14.5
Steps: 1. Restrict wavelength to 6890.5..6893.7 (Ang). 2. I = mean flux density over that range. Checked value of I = 15.4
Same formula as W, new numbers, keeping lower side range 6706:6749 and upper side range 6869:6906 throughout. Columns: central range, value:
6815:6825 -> 0.04 mag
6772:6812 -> 0.04 mag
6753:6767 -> 0.02 mag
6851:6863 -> 0.08 mag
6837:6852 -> 0.05 mag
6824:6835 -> 0.04 mag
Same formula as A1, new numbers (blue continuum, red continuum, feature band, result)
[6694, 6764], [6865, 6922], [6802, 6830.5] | 1.4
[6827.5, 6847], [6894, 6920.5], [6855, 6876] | 1.1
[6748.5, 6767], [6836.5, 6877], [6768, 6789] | -0.4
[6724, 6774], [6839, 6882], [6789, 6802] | 0.3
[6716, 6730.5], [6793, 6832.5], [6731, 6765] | -0.8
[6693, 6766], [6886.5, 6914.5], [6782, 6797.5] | 0.9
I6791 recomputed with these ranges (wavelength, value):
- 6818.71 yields 14.8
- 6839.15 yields 14.7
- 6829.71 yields 14.7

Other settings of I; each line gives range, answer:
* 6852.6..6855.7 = 14.3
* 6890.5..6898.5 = 15.5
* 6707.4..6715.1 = 16.2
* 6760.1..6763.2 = 15.2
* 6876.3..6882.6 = 15.1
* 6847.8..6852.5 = 14.5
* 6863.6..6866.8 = 14.1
